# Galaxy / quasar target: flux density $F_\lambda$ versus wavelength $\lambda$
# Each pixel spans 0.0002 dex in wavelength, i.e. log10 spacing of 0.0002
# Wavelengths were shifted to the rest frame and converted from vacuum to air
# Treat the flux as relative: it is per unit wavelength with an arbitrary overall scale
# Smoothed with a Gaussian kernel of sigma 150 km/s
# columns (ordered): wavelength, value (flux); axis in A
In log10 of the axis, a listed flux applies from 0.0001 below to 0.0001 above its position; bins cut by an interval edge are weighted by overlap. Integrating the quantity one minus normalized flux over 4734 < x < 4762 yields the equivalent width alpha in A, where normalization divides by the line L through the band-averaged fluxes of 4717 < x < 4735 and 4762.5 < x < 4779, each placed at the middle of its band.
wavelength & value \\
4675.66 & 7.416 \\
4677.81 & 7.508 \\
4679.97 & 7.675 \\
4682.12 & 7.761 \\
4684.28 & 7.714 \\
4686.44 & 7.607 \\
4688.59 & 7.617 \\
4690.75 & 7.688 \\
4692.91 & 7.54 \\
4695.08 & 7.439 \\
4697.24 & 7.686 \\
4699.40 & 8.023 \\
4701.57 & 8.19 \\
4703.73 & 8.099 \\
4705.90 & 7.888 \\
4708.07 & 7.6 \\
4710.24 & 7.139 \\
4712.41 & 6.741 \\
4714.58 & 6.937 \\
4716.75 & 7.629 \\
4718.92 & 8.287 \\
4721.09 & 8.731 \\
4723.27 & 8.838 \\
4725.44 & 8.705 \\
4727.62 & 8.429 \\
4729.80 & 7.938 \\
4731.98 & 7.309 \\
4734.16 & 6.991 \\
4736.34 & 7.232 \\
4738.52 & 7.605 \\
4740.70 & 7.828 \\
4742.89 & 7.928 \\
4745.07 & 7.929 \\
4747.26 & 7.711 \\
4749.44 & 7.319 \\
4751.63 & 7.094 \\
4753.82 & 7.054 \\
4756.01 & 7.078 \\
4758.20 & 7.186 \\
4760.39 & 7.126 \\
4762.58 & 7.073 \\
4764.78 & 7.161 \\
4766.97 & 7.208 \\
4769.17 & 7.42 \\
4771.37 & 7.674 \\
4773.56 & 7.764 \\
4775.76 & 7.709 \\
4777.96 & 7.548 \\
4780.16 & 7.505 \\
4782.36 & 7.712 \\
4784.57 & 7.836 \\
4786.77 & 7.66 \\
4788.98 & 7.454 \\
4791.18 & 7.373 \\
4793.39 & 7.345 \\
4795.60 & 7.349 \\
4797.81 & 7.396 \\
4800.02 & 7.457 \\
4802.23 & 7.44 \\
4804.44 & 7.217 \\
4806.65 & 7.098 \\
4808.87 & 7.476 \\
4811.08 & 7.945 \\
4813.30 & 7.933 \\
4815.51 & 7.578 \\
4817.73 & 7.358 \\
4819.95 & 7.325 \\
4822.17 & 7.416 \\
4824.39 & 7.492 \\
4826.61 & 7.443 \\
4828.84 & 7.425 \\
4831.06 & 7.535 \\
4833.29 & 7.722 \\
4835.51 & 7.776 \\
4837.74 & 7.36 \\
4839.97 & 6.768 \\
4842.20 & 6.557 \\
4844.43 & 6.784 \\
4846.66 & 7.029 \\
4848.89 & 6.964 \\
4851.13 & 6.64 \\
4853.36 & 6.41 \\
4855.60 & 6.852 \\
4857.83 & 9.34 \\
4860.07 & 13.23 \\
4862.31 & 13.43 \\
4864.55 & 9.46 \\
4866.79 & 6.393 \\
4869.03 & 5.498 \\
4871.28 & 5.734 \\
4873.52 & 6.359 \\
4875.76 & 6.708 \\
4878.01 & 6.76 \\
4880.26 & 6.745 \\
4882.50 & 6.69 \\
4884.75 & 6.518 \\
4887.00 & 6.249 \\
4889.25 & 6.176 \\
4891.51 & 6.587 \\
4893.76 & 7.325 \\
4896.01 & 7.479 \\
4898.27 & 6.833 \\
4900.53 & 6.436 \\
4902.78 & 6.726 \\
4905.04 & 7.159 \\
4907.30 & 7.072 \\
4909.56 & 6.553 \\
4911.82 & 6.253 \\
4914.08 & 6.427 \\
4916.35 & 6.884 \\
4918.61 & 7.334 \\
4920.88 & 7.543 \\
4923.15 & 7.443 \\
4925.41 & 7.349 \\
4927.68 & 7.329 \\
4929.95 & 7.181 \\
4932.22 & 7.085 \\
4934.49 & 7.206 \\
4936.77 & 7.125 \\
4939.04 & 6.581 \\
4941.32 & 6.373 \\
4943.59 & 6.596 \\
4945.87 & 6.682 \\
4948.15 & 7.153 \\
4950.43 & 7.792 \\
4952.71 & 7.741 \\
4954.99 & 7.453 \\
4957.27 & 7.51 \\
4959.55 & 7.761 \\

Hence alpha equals 1.5 A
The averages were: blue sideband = 8.14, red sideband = 7.47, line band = 7.4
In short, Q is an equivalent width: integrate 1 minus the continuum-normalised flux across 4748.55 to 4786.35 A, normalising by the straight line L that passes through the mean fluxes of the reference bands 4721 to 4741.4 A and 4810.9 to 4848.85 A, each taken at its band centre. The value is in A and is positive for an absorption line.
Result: 1.6 A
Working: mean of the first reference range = 7.92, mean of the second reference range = 7.35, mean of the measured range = 7.39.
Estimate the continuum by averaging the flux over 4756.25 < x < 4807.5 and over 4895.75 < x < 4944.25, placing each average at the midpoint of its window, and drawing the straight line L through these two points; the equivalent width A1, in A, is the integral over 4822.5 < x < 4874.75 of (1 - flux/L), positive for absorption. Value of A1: -3.39 A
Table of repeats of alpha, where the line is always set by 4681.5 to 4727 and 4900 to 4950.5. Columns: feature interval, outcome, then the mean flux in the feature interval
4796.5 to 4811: 0.1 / 7.39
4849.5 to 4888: -2.2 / 7.58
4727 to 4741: 0.2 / 7.58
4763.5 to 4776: 0.1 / 7.47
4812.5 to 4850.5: 0.1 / 7.31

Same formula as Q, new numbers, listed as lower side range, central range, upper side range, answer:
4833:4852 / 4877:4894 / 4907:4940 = 1.1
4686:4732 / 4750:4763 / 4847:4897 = 1.0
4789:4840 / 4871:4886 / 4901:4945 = 1.3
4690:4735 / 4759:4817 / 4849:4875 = 3.3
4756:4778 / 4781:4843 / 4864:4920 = -2.8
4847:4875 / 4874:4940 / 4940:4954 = 5.2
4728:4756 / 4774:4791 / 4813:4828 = -0.3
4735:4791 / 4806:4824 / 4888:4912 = -0.8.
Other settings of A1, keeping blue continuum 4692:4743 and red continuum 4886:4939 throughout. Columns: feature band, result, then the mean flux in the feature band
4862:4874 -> -0.63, 7.51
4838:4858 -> 0.76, 6.94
